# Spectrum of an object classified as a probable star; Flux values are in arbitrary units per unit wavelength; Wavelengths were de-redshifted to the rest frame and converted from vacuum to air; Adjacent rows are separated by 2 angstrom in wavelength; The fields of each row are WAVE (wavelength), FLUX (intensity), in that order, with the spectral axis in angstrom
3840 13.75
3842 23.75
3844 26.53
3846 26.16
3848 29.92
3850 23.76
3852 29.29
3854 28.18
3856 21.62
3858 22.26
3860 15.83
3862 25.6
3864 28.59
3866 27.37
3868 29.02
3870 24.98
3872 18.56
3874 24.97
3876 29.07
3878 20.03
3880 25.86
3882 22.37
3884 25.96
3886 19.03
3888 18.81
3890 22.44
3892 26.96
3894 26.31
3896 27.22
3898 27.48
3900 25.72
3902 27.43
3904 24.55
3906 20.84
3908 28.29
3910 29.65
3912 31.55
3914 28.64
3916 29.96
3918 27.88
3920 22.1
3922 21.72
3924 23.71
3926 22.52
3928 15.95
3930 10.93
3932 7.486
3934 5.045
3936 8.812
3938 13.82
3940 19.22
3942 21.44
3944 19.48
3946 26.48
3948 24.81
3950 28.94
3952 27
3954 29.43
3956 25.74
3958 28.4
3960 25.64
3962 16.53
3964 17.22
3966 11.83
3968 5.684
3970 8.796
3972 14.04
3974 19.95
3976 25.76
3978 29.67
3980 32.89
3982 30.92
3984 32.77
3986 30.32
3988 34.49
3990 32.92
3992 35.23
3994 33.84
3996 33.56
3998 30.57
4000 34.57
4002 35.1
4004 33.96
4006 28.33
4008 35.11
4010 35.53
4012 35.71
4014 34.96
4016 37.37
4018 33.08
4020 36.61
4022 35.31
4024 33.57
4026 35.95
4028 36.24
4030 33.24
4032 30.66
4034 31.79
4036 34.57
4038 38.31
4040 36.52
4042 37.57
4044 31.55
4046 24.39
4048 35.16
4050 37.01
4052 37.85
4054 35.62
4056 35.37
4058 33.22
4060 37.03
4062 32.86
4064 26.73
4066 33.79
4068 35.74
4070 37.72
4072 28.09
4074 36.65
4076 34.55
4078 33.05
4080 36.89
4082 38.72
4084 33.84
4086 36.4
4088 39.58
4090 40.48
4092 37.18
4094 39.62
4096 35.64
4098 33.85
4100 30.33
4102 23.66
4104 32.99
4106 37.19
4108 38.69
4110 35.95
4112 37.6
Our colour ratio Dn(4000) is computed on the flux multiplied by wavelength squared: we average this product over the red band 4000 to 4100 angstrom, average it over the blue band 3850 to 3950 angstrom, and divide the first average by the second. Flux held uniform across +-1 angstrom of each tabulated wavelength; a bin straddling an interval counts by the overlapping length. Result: 1.63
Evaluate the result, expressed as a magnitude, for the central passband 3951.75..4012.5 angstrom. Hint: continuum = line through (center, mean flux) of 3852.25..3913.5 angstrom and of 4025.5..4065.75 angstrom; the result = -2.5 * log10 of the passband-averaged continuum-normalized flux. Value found 0.12 mag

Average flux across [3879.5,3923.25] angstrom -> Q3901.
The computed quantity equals 25.5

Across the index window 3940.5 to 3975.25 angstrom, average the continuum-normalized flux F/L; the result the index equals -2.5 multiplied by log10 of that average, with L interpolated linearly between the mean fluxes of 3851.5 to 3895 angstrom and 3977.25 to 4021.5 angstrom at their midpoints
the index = 0.41 mag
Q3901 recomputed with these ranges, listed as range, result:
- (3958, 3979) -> 18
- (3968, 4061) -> 32.3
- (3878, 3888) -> 22.5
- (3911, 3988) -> 21.8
